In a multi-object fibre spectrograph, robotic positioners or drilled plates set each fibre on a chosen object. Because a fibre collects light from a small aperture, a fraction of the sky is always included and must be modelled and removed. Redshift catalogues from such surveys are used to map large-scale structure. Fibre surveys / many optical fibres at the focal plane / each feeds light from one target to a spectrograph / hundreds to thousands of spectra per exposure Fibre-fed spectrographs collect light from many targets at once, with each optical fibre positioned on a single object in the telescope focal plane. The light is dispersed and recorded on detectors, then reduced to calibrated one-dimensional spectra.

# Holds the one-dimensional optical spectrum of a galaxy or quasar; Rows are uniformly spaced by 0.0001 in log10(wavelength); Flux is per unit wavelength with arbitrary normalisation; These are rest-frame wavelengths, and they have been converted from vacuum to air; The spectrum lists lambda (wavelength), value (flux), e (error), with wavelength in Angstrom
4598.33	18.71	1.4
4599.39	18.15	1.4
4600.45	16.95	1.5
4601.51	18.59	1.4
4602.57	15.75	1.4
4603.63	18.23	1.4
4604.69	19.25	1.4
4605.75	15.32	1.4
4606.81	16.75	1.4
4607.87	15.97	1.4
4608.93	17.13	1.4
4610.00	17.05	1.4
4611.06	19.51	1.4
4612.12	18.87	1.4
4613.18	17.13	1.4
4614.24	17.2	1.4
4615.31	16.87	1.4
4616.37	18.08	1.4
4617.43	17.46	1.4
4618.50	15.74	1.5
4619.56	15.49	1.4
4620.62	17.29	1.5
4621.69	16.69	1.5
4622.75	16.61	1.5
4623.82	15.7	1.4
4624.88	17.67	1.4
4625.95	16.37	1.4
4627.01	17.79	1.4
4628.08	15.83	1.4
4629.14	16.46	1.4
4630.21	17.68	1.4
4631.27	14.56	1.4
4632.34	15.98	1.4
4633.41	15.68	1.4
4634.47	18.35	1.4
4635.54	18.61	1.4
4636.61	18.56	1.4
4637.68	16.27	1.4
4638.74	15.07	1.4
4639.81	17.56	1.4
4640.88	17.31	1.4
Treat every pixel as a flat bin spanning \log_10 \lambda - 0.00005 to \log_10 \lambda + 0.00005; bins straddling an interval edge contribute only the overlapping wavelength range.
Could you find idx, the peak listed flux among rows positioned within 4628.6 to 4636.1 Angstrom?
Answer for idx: 18.61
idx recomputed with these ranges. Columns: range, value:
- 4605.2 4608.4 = 16.75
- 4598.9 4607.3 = 19.25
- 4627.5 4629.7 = 16.46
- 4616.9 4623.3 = 17.46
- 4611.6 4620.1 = 18.87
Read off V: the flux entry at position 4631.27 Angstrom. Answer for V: 14.56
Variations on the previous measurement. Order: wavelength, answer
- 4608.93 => 17.13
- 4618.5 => 15.74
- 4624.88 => 17.67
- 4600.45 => 16.95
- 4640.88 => 17.31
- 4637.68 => 16.27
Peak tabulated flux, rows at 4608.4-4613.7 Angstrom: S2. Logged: 19.51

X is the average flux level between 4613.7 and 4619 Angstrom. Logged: 17.1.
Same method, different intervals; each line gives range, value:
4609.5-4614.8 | 18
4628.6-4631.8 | 16.3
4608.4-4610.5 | 17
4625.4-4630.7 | 16.8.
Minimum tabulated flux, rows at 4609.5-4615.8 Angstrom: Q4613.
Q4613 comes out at 16.87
